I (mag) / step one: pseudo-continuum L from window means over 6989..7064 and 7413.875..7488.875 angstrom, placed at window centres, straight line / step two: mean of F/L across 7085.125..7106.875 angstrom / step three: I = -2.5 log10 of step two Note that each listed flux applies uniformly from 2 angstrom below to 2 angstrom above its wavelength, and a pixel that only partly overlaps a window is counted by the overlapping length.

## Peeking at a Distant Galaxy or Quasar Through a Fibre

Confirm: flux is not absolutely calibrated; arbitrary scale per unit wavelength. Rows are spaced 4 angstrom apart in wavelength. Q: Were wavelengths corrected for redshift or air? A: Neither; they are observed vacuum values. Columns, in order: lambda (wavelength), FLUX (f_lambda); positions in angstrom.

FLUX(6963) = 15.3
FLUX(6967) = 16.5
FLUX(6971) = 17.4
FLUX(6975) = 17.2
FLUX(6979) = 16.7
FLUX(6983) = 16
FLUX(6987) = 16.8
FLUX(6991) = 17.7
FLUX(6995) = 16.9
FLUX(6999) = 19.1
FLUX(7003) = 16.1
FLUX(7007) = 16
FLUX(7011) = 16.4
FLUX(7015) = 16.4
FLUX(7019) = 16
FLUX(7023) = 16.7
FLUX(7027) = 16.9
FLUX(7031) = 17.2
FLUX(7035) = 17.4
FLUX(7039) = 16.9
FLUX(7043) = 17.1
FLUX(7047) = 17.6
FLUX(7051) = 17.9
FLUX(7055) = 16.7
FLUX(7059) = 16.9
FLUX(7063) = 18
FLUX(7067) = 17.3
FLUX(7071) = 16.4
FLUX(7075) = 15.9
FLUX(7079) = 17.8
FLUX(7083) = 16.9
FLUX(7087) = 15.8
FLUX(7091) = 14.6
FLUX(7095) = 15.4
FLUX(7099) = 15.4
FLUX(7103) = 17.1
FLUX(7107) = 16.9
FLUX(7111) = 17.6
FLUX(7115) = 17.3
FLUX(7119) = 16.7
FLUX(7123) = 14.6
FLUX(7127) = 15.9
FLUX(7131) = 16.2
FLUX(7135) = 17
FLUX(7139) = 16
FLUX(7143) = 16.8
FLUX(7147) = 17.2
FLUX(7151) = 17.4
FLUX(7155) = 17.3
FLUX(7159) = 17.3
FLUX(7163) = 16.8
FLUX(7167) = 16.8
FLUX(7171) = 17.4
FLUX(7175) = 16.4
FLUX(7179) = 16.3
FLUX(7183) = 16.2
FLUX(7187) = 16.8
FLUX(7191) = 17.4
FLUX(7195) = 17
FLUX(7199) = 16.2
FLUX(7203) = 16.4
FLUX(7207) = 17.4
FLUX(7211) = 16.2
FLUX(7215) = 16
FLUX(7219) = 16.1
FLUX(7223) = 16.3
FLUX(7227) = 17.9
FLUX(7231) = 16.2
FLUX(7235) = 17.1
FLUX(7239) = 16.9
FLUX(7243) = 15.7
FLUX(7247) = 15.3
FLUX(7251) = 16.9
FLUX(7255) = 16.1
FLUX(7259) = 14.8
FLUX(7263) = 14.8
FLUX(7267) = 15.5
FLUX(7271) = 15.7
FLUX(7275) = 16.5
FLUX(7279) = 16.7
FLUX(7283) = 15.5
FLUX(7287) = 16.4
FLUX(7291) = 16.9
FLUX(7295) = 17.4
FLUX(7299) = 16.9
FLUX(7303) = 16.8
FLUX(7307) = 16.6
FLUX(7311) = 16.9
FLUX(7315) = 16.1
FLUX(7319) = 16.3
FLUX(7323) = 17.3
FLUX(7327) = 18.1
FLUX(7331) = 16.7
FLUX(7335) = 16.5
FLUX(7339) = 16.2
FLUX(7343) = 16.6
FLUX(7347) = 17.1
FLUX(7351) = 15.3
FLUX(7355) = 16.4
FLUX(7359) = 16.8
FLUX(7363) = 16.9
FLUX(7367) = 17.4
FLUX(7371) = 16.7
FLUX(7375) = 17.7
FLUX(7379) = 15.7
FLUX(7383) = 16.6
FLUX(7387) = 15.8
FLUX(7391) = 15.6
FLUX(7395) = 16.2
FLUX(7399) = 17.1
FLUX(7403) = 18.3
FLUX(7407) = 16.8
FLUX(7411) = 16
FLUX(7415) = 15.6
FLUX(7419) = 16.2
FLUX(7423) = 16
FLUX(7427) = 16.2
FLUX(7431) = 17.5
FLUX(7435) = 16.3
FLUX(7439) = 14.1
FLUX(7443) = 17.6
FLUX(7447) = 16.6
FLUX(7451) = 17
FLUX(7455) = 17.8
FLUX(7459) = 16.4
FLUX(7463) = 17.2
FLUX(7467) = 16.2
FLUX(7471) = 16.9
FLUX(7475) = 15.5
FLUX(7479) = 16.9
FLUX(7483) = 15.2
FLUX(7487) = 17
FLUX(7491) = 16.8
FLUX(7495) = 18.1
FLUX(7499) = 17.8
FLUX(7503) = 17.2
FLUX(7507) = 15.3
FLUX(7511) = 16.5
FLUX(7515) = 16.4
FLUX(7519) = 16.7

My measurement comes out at 0.078 mag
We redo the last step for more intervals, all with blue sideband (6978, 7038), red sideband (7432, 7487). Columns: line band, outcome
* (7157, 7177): -0.02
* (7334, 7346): 0.01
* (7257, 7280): 0.07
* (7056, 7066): -0.04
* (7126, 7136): 0.02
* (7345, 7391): 0.00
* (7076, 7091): 0.02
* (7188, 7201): -0.01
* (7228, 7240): -0.01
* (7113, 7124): 0.03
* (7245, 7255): 0.04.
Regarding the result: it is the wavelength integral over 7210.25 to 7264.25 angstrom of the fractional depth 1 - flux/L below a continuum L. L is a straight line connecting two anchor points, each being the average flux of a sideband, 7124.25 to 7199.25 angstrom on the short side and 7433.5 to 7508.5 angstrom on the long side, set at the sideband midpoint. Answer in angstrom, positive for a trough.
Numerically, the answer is 1.74 angstrom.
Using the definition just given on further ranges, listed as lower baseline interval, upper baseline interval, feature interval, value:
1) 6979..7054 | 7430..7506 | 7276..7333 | 0.1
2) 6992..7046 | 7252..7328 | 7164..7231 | -0.5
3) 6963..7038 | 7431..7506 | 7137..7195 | -0.3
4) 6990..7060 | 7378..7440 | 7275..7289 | 0.2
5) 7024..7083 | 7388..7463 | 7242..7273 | 2.2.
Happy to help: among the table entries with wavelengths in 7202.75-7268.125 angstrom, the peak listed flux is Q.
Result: 17.9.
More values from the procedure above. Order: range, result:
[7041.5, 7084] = 18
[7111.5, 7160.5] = 17.4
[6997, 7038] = 19.1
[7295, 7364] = 18.1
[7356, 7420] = 18.3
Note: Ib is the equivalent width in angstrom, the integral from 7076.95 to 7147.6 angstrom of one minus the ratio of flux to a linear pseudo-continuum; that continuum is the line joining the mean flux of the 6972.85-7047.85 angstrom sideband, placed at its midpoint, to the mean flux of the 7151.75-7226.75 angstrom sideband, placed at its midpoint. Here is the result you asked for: 1.7 angstrom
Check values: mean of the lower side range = 16.9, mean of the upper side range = 16.7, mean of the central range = 16.4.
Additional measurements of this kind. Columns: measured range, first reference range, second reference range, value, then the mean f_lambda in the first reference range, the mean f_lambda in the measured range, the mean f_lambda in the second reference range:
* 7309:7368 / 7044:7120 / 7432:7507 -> 0.0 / 16.8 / 16.7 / 16.7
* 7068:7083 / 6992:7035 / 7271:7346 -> 0.0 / 16.8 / 16.8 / 16.7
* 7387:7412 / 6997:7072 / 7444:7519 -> 0.2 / 17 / 16.6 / 16.7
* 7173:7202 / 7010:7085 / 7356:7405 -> 0.5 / 17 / 16.6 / 16.7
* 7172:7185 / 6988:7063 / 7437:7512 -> 0.4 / 17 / 16.4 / 16.6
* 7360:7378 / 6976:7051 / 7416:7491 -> -0.6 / 16.9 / 17.1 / 16.5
